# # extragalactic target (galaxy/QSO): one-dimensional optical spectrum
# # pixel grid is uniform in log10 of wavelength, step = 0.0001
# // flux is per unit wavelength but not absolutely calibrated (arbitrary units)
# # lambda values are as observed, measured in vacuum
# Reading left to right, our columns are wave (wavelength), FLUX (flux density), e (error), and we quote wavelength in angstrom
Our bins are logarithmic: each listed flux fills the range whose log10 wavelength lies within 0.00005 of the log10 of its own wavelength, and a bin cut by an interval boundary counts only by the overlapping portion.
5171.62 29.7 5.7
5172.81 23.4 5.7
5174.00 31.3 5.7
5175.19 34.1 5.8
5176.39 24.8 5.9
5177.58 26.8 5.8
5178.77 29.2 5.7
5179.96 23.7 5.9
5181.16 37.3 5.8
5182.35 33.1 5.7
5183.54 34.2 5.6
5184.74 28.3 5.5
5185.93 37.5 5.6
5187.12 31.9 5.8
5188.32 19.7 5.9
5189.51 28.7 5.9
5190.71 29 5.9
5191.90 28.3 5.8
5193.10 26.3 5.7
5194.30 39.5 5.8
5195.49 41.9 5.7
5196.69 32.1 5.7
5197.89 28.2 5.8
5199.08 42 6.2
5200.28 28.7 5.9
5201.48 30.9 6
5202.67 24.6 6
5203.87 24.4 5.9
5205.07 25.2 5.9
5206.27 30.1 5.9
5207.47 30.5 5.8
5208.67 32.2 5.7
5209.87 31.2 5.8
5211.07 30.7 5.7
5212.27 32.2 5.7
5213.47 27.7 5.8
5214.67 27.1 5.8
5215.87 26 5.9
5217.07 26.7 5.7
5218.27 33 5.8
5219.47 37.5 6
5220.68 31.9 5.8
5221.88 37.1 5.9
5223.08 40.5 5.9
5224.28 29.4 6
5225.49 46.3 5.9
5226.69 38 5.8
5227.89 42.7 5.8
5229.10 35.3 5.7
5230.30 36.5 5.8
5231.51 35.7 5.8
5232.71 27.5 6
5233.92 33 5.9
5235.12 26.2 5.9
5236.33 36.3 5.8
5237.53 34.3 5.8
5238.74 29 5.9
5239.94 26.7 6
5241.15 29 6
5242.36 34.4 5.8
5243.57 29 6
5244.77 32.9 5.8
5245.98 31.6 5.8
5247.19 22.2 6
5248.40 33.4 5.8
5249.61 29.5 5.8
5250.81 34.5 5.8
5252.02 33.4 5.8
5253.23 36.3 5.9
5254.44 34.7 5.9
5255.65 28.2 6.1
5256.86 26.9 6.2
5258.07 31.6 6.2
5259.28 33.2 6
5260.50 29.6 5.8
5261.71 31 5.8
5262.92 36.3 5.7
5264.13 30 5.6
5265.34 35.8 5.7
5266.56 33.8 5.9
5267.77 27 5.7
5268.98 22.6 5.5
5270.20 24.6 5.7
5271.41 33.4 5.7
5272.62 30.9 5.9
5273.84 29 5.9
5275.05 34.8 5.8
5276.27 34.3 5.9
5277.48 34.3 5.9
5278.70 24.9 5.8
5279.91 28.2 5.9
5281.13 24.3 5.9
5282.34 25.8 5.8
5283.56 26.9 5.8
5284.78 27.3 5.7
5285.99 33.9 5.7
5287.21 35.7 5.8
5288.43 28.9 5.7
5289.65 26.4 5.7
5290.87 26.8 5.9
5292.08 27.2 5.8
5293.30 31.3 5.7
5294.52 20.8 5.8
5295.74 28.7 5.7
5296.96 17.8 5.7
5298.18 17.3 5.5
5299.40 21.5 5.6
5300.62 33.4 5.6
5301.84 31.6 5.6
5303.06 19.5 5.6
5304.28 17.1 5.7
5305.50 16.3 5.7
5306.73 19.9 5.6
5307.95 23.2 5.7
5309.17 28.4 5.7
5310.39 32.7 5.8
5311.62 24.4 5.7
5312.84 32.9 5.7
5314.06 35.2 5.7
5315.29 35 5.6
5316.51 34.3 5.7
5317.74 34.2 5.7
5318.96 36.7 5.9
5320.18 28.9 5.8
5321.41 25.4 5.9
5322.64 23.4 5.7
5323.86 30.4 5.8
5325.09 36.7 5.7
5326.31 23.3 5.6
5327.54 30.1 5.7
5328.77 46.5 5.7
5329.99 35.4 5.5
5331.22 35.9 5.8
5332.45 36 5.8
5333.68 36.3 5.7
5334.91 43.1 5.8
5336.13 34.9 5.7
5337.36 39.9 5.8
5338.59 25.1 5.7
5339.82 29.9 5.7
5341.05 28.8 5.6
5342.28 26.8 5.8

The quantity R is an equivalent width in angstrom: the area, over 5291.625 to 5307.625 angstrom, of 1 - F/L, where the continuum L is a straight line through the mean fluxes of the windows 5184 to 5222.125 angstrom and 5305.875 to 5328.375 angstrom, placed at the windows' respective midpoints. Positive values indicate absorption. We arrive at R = 3.6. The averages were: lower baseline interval 30.6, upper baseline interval 29.7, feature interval 23.2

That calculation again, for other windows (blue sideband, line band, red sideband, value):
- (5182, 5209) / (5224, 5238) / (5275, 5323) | -2.62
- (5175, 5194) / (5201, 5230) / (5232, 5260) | -1.75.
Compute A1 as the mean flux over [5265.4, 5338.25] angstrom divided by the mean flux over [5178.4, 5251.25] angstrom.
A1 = 0.9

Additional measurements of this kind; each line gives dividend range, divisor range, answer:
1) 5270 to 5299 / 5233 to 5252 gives 0.91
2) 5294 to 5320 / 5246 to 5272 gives 0.87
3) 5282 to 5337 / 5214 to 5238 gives 0.86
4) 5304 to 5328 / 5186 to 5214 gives 0.94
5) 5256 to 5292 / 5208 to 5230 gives 0.89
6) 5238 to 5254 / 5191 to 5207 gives 1.00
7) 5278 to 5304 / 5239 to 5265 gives 0.85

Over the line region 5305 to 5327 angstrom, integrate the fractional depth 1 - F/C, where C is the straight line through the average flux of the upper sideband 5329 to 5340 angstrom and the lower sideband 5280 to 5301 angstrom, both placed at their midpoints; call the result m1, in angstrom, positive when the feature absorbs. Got 2.0 angstrom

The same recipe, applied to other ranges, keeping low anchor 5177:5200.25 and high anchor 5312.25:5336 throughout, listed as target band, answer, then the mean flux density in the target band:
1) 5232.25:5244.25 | 0.61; 30.6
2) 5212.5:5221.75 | 0.42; 30.4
